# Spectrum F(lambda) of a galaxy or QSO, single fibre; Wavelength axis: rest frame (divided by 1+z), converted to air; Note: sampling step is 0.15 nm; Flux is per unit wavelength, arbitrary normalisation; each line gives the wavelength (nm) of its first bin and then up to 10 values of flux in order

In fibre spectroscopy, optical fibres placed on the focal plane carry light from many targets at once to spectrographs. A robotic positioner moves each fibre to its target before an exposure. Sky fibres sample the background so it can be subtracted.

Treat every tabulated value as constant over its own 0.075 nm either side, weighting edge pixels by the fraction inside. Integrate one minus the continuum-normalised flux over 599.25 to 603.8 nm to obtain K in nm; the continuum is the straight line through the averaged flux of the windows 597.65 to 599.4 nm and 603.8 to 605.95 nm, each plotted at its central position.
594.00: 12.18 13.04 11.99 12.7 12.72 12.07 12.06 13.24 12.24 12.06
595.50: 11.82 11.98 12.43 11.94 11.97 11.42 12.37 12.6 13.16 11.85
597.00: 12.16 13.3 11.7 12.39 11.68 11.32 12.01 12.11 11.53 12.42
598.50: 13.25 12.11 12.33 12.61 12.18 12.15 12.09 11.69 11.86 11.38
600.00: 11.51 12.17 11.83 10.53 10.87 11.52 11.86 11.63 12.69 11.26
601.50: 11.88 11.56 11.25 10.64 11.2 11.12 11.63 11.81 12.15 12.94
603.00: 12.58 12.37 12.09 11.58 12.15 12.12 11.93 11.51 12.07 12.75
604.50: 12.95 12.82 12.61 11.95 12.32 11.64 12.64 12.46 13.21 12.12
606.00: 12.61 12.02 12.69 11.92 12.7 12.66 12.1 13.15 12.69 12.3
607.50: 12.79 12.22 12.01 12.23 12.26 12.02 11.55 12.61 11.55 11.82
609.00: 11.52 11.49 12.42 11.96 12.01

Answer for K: 0.19 nm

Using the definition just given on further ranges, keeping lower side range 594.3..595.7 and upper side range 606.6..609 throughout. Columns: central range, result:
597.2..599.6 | 0.04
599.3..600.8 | 0.09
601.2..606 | 0.08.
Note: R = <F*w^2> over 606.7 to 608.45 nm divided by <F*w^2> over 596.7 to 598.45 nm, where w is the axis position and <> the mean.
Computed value 1.05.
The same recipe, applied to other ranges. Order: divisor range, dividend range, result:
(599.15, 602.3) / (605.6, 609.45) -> 1.08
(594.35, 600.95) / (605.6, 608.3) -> 1.06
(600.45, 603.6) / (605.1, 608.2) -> 1.08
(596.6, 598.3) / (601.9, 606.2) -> 1.02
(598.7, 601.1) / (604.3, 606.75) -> 1.08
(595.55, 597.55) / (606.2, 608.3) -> 1.05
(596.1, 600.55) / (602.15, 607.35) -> 1.04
